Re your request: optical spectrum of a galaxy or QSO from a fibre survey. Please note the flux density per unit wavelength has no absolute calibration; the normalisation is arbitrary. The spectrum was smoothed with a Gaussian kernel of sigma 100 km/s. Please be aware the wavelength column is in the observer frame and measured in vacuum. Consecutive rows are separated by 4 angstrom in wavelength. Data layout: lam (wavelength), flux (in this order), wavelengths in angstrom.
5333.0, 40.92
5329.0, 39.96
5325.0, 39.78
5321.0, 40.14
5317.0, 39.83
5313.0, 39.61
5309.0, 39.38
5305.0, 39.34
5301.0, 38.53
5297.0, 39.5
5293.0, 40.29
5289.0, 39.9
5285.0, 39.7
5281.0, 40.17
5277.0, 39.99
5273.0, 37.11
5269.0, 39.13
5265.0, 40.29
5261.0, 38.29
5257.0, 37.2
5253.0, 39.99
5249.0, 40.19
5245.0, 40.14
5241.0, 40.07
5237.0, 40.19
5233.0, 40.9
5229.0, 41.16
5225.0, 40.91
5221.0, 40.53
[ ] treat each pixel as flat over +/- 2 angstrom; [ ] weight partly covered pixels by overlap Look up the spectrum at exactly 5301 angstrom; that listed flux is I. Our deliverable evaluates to 38.53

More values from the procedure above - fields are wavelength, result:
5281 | 40.17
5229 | 41.16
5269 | 39.13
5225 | 40.91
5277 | 39.99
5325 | 39.78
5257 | 37.2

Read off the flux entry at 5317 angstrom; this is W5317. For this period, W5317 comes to 39.83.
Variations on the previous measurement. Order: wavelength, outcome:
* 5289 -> 39.9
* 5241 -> 40.07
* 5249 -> 40.19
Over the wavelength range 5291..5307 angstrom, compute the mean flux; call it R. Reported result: 39.4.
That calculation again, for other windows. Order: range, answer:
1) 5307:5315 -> 39.5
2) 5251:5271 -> 39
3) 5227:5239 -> 40.8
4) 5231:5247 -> 40.3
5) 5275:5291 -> 39.9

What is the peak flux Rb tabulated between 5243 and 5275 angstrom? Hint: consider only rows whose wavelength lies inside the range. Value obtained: 40.29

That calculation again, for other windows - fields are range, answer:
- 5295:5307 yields 39.5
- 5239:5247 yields 40.14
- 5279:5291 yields 40.17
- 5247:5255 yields 40.19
